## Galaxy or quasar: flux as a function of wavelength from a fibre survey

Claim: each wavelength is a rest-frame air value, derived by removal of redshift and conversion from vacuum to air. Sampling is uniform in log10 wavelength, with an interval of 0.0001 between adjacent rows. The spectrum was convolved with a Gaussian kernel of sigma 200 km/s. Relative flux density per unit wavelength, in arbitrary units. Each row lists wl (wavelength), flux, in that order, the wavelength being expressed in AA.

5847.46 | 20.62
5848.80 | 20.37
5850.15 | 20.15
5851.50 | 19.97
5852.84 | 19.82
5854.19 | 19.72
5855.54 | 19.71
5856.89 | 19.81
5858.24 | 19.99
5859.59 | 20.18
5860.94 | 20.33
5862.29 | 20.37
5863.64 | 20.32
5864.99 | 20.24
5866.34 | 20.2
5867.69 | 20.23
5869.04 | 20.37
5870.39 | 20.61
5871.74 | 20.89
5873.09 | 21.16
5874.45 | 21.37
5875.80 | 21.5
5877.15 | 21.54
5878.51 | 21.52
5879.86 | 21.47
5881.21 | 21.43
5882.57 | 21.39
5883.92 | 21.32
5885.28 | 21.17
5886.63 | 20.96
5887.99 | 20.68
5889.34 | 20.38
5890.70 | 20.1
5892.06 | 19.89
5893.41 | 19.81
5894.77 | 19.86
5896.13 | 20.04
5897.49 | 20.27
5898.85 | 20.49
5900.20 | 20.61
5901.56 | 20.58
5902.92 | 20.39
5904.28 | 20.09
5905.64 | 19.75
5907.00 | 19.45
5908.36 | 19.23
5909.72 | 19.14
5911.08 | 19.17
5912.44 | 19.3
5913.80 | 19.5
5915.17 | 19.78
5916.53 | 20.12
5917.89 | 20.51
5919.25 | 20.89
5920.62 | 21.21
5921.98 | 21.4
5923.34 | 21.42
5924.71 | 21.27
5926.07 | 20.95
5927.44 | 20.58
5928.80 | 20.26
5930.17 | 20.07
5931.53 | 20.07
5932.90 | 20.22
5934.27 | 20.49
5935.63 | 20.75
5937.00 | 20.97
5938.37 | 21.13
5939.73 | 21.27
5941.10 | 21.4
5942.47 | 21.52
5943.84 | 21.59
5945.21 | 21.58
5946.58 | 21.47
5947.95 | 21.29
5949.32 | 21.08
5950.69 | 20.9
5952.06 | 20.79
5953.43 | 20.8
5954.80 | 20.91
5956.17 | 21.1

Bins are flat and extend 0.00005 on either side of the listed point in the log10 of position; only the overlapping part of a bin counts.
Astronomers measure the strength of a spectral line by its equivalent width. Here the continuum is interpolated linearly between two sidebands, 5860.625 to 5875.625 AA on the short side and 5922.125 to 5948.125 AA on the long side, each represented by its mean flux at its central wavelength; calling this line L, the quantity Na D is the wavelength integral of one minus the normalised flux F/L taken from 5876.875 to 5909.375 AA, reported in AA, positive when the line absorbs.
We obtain 0.4 AA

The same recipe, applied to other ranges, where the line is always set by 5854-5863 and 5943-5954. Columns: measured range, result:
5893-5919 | 0.91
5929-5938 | 0.24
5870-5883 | -0.67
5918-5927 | -0.12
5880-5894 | -0.25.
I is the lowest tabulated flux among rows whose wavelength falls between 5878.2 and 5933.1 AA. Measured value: 19.14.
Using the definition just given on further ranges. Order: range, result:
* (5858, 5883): 19.99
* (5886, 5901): 19.81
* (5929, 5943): 20.07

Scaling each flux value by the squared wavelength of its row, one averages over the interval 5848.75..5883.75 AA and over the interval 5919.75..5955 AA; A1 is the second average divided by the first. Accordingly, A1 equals 1.04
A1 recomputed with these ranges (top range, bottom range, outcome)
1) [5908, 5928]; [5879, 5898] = 0.99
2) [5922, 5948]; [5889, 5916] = 1.07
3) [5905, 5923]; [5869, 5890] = 0.96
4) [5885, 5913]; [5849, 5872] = 1.01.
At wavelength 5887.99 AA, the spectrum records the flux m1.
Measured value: 20.68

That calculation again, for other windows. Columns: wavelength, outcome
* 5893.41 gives 19.81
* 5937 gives 20.97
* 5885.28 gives 21.17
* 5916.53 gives 20.12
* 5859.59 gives 20.18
